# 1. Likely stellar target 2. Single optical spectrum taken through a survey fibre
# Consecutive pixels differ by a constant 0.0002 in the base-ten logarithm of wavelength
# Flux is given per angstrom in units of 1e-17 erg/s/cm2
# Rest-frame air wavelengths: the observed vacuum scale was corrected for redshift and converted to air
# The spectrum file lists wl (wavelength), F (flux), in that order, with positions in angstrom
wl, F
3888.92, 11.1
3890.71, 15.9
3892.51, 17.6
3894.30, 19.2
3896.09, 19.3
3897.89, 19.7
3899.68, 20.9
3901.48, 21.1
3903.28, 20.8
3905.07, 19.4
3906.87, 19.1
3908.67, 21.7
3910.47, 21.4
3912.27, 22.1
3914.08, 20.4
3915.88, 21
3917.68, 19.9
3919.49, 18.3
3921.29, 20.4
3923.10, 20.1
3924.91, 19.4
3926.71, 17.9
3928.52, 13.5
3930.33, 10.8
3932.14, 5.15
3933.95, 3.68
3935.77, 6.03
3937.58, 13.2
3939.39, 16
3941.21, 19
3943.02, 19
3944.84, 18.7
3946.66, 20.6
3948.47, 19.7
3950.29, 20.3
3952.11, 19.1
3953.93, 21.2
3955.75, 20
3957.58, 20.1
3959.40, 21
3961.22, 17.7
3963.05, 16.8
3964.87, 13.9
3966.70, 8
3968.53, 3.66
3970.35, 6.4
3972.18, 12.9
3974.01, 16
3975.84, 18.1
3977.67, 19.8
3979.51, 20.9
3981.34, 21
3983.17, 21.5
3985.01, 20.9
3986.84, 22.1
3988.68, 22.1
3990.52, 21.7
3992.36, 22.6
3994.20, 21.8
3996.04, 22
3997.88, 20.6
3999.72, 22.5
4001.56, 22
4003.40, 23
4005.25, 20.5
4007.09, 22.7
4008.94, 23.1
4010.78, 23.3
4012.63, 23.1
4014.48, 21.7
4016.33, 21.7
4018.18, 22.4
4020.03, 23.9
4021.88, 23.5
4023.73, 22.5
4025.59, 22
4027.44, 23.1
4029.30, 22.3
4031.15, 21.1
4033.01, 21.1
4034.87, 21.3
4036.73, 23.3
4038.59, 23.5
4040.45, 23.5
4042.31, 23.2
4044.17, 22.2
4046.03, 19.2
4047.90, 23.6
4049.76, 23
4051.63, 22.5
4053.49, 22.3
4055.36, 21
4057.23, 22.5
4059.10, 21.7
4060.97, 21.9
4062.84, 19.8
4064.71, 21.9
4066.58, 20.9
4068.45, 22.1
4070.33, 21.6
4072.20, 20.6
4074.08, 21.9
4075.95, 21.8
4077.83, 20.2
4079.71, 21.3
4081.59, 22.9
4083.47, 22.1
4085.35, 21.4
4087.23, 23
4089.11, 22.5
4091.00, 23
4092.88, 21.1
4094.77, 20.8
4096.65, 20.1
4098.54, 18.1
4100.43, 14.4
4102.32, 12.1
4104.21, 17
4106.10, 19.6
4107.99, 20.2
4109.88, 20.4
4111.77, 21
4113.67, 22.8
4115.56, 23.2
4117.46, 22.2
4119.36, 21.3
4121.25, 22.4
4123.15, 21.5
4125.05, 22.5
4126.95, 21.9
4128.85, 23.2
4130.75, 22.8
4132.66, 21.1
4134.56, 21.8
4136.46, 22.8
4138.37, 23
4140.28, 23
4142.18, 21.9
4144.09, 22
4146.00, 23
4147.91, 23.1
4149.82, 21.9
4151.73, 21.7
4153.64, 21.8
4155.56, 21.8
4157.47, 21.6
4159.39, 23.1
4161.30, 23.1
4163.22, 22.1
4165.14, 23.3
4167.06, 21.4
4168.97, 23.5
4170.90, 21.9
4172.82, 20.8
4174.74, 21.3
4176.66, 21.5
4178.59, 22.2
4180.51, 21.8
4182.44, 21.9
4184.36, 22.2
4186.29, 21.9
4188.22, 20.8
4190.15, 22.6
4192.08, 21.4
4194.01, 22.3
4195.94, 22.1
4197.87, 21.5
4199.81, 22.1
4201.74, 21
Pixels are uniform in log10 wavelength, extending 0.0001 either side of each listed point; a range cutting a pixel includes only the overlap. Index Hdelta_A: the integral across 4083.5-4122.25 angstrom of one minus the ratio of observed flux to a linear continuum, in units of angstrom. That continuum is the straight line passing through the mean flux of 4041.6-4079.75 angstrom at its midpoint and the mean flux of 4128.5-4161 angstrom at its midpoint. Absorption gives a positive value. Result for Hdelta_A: 2.9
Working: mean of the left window 21.7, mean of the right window 22.3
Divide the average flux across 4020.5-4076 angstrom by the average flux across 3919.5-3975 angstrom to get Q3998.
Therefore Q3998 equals 1.43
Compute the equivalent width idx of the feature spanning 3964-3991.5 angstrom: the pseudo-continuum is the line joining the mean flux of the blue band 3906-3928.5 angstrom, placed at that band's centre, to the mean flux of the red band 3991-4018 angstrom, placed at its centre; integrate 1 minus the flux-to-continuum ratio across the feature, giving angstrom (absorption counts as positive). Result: 6.3 angstrom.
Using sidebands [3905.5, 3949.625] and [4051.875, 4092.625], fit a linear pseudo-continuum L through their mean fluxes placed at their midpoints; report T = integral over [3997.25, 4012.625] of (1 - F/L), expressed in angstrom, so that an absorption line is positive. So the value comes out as -2.2 angstrom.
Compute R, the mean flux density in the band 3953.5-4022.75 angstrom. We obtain 19.6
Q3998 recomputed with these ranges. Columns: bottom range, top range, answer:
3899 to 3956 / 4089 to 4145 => 1.18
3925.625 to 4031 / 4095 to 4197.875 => 1.15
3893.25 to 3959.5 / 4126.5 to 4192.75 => 1.23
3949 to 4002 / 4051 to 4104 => 1.13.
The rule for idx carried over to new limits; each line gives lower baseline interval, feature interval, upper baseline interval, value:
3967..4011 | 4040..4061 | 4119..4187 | -1.79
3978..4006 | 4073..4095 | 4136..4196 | 0.05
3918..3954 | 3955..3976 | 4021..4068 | 3.87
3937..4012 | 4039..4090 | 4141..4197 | -3.73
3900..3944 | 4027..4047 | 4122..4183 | -2.55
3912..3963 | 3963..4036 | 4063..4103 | -4.99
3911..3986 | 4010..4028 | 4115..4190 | -3.98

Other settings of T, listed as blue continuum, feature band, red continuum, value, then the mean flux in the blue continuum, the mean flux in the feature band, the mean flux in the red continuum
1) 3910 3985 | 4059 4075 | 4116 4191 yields -1.2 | 16.7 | 21.4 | 22.2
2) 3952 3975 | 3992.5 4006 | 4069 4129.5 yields -4.3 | 15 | 21.8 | 20.9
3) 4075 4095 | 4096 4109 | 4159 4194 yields 2.7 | 21.9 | 17.3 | 22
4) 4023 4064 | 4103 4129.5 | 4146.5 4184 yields 1.0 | 22.1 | 21.3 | 22.1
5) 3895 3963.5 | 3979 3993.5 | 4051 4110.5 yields -2.0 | 18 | 21.6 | 20.7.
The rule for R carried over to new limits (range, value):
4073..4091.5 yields 22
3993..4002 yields 21.8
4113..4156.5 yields 22.3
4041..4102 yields 21.3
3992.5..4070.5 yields 22.2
